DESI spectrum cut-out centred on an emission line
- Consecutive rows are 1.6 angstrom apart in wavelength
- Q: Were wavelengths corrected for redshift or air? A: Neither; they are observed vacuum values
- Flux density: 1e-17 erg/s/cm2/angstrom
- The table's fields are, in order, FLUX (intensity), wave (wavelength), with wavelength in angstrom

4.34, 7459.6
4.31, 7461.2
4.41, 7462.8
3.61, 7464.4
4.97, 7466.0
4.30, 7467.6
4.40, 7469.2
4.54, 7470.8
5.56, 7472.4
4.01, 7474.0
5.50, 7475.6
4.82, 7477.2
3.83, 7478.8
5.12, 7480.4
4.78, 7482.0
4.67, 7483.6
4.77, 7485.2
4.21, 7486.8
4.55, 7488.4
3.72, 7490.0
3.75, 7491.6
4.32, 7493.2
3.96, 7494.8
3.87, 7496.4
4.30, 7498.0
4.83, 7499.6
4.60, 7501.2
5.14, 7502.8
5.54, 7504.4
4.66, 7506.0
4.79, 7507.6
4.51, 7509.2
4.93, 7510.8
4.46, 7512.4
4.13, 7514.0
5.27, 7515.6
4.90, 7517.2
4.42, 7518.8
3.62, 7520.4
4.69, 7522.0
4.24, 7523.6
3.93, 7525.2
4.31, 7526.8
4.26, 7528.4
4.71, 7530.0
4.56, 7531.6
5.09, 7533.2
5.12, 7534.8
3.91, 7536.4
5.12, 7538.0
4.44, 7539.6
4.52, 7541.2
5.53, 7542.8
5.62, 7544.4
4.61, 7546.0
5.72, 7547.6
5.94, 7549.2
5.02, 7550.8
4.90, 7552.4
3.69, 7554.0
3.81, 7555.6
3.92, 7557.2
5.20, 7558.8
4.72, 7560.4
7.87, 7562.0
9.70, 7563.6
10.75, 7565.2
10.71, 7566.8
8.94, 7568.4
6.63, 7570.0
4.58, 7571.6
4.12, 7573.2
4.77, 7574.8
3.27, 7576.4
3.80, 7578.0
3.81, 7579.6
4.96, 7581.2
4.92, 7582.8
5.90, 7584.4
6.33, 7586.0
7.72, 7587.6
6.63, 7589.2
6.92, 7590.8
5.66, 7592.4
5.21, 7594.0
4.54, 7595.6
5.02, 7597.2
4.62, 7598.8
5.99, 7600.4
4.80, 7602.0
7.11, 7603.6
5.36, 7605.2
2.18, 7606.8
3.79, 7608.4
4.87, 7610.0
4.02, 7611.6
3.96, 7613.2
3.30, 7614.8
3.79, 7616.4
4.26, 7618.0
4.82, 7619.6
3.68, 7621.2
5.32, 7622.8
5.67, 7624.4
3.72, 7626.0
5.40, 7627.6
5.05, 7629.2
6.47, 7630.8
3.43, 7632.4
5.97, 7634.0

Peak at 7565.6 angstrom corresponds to H-alpha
